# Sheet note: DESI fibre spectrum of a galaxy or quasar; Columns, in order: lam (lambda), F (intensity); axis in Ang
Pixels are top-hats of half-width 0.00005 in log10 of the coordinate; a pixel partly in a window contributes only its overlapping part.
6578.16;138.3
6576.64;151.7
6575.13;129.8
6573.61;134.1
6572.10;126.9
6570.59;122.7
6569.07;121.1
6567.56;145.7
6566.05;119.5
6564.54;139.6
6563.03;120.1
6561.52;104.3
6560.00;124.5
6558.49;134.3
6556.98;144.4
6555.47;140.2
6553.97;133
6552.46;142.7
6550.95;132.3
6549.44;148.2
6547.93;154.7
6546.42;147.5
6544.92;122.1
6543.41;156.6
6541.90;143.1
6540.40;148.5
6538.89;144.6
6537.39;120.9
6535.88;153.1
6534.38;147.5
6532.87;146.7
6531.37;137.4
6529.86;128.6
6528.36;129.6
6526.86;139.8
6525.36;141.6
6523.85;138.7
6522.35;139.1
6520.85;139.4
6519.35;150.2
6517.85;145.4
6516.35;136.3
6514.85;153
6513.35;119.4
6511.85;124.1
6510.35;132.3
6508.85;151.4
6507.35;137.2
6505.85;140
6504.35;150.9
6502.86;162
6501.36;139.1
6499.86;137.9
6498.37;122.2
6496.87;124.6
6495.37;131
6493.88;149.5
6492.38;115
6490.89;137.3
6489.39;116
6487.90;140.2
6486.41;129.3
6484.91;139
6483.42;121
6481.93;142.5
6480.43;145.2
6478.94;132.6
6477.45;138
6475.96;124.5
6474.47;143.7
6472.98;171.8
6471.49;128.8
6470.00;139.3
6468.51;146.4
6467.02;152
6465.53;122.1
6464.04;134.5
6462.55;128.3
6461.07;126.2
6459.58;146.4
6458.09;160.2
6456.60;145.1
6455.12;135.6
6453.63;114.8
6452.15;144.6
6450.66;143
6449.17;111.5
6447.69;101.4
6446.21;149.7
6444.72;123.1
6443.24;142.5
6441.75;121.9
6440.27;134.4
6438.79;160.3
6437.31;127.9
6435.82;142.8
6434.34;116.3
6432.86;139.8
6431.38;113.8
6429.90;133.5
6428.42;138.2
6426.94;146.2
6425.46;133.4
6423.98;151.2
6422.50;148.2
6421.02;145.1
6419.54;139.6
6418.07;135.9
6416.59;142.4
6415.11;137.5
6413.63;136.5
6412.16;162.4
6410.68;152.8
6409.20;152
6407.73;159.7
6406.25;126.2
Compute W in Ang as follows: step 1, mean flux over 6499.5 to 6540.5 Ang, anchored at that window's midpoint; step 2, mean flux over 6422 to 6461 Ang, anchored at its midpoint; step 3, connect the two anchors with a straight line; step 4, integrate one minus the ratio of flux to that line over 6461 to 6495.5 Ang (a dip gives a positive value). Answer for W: 0.5 Ang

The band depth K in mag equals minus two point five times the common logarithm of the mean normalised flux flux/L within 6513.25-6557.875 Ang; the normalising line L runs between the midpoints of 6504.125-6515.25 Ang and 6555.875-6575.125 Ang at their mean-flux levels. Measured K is -0.06 mag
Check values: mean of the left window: 137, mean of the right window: 128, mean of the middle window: 141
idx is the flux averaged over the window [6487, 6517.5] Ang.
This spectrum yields 136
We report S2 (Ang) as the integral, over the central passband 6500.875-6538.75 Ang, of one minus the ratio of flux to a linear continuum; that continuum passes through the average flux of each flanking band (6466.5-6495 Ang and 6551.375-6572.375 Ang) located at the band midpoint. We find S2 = -1.8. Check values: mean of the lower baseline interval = 137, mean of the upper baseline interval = 130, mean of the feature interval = 140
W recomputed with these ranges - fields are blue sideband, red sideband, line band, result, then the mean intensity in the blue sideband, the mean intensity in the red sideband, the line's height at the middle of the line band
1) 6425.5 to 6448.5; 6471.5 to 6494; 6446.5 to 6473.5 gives -0.4 Ang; 133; 136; 134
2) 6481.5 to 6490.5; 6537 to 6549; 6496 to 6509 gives -0.5 Ang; 131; 143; 135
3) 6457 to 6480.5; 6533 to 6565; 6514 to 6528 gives -0.3 Ang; 140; 138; 139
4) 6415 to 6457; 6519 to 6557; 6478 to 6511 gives 0.5 Ang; 135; 141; 138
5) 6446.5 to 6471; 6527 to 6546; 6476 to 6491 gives 0.3 Ang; 135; 140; 136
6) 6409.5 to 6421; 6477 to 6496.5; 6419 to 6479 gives 1.0 Ang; 144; 133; 139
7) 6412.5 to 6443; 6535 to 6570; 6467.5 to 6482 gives -0.4 Ang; 138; 137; 137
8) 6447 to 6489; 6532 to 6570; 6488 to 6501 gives 0.6 Ang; 136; 137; 136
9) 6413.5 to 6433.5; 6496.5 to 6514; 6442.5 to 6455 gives 0.8 Ang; 139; 137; 138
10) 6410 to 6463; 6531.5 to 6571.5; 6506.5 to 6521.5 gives -0.2 Ang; 137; 137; 137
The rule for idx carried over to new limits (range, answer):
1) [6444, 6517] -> 136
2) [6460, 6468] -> 134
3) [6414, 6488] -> 137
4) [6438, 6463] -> 135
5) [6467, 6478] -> 143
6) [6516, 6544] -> 141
